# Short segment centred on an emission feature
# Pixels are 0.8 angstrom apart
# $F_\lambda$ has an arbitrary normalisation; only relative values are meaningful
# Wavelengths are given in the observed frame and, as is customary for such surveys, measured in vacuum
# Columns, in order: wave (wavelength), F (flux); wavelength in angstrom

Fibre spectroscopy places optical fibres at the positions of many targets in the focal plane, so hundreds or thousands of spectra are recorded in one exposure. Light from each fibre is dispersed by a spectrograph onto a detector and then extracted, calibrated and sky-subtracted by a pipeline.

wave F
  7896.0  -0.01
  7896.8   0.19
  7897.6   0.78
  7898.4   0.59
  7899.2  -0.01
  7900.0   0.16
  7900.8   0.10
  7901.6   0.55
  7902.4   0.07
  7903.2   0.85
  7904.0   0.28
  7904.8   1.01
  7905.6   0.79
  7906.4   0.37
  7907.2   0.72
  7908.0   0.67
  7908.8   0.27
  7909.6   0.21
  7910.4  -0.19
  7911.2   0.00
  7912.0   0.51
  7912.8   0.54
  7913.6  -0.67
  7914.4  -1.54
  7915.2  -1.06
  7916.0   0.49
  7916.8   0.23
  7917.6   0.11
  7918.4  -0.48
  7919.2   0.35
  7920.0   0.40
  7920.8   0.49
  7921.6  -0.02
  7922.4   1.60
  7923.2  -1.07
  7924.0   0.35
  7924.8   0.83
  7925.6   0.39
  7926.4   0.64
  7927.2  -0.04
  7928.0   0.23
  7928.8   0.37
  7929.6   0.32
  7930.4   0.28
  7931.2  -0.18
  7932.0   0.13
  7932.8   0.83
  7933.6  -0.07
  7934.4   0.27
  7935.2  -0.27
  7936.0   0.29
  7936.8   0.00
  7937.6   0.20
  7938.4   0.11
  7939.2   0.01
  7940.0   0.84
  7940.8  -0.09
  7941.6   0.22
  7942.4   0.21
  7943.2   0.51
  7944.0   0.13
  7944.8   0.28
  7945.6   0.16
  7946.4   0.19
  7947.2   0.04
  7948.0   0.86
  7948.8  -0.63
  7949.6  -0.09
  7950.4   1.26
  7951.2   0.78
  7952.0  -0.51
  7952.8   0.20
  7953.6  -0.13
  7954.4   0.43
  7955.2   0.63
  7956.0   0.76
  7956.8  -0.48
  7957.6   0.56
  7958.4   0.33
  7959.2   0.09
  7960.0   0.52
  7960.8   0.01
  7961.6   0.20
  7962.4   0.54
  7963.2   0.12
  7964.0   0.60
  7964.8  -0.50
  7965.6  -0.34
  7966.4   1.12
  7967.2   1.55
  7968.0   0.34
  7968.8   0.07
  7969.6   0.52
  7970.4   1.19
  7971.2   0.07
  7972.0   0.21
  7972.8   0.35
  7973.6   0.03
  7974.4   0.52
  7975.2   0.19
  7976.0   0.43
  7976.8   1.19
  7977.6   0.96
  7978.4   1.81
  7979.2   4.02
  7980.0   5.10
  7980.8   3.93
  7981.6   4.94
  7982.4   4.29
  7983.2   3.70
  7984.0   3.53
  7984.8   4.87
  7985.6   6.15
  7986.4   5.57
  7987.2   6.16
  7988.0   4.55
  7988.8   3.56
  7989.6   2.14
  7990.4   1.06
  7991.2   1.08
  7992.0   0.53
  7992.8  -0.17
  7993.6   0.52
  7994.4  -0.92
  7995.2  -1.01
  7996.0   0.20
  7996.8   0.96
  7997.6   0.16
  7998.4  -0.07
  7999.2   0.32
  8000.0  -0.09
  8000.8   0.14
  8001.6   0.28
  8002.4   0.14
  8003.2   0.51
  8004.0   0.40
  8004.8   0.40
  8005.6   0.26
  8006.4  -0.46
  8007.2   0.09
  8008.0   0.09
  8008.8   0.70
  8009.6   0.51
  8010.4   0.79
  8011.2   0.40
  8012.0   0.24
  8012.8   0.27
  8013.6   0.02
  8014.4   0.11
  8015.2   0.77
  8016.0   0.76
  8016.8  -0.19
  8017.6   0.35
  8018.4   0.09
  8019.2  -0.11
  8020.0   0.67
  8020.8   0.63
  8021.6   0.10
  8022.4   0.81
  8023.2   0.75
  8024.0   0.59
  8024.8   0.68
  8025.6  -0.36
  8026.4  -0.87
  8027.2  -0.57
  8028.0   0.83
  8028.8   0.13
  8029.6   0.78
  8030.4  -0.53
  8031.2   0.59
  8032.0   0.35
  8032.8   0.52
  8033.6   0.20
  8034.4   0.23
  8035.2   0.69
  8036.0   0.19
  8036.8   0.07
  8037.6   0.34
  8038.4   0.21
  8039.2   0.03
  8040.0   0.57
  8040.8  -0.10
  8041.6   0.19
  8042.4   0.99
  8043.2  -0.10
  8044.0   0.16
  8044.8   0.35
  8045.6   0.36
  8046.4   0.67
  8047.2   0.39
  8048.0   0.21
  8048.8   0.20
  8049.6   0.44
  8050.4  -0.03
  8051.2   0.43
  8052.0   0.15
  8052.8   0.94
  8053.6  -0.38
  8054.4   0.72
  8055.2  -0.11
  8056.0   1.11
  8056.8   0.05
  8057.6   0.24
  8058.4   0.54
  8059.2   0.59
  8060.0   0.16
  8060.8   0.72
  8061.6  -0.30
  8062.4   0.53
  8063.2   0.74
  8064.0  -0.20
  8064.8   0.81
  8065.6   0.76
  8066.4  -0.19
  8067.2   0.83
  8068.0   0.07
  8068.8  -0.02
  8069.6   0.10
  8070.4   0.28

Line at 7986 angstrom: [O II]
